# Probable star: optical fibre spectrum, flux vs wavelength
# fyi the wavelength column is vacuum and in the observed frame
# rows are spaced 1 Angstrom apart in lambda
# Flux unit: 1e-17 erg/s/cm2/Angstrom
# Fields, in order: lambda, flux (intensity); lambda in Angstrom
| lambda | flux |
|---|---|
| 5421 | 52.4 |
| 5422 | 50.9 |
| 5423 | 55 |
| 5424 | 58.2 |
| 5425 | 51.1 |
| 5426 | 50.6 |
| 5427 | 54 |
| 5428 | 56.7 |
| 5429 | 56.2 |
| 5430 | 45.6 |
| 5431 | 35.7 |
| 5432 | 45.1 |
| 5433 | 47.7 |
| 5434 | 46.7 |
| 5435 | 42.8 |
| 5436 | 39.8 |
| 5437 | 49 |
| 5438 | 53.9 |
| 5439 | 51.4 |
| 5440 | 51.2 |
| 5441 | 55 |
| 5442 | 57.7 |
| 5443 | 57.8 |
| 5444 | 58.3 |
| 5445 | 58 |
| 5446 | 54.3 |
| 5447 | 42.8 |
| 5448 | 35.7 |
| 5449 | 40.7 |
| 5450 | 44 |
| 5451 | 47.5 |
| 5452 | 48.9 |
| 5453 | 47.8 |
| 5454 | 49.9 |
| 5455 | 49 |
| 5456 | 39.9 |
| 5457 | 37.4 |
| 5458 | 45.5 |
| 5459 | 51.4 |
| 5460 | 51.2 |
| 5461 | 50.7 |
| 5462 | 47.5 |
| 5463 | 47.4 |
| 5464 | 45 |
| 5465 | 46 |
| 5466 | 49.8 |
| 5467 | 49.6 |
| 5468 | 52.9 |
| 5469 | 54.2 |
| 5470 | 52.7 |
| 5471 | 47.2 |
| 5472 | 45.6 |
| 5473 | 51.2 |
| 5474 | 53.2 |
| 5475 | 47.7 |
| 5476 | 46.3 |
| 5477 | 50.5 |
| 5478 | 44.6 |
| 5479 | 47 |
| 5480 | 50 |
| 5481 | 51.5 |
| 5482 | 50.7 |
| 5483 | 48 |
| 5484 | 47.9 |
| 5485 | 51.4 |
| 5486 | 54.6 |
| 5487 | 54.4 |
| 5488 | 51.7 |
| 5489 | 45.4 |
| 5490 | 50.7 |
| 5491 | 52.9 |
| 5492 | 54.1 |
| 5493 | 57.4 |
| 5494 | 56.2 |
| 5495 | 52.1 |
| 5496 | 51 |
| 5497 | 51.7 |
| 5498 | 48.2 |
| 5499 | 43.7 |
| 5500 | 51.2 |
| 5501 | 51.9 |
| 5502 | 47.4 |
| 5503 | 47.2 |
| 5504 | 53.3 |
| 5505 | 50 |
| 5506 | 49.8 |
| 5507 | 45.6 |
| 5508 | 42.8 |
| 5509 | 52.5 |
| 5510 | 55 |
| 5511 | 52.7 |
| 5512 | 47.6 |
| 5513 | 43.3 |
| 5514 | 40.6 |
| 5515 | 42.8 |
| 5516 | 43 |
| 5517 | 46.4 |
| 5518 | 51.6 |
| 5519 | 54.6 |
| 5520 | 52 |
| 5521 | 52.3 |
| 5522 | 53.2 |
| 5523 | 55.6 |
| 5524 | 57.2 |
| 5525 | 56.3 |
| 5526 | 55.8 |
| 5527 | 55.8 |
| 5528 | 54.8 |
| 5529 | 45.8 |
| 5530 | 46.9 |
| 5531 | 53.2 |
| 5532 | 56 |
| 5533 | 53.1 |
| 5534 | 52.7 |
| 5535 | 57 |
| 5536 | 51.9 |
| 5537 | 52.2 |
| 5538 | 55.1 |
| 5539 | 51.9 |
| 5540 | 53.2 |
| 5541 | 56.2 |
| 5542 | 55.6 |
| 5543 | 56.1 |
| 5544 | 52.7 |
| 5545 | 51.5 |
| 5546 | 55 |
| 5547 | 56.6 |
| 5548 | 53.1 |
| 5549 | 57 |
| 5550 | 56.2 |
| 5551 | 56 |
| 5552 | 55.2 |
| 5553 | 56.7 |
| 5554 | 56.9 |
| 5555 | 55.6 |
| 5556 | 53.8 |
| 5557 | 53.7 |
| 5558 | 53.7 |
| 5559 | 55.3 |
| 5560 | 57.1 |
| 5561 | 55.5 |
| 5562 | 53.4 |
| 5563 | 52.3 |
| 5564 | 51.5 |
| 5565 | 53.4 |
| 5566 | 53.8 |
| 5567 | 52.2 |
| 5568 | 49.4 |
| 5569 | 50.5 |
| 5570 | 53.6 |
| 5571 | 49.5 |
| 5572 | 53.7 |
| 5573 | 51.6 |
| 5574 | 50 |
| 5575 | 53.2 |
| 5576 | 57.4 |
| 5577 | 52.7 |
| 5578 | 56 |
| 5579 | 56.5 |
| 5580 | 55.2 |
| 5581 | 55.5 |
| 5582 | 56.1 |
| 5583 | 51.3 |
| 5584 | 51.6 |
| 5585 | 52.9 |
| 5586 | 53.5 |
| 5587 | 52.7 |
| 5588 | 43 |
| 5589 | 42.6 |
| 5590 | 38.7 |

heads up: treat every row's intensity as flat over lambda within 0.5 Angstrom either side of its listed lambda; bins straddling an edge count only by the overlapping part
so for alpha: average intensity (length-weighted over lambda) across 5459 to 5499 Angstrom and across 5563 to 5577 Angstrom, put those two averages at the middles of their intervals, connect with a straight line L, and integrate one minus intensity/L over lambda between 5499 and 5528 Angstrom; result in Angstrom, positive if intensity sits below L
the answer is 0.4 Angstrom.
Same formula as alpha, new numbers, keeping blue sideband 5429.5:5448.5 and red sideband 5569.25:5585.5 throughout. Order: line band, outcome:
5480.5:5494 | -0.3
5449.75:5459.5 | 0.6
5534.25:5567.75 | -1.1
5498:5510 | 0.5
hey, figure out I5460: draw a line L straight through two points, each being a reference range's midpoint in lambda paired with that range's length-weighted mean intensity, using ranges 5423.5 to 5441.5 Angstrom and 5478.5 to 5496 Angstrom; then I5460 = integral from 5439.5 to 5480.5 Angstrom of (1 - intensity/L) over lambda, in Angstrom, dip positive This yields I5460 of 1.33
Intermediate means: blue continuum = 49.5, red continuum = 51.5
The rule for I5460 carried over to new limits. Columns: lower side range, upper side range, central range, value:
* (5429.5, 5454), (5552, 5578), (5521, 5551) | -1.01 Angstrom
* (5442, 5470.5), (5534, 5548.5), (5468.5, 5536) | 1.23 Angstrom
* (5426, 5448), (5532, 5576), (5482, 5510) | 0.78 Angstrom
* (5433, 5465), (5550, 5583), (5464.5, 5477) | -0.10 Angstrom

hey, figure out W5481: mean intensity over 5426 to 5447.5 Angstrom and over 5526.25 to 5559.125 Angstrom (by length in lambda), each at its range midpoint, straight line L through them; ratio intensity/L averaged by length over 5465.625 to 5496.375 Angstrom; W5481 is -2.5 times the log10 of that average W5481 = 0.027 mag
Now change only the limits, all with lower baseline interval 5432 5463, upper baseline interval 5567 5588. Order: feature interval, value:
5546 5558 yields -0.07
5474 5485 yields 0.02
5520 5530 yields -0.05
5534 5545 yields -0.05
